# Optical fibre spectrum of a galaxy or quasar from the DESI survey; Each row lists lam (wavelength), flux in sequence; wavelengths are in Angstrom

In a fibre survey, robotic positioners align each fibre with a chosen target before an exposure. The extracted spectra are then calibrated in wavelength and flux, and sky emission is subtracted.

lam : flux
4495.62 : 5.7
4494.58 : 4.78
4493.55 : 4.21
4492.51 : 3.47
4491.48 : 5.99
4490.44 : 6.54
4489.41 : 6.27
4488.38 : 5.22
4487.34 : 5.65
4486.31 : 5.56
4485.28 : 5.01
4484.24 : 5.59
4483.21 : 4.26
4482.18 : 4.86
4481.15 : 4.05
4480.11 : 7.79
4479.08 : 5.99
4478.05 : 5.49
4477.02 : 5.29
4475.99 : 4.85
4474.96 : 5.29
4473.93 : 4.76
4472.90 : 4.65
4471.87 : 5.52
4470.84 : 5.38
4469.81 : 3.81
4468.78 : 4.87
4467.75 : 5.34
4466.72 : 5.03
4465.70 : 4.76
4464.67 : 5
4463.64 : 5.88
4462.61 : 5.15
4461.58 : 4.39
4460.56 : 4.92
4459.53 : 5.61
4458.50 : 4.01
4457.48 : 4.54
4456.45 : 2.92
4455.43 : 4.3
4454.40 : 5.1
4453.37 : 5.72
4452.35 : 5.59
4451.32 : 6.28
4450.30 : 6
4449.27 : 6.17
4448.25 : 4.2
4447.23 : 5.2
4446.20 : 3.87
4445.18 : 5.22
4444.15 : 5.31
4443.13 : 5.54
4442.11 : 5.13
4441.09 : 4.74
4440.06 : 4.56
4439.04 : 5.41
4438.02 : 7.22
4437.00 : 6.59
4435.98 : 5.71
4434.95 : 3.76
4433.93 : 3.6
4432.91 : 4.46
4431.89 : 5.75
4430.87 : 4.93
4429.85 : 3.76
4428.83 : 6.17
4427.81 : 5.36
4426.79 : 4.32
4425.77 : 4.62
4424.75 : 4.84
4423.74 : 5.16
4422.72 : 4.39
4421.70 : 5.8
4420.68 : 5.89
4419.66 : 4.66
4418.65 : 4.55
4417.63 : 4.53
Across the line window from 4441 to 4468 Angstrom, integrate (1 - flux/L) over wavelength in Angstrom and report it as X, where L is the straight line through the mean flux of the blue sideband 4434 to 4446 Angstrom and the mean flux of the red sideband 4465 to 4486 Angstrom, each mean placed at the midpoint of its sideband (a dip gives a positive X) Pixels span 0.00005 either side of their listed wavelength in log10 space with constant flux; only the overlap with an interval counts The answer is 0.9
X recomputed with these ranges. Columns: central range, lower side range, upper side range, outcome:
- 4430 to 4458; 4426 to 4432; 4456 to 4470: -1.16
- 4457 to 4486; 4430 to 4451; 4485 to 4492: 2.50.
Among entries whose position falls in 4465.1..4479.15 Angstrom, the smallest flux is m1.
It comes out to 3.81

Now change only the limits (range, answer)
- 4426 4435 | 3.6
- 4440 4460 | 2.92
